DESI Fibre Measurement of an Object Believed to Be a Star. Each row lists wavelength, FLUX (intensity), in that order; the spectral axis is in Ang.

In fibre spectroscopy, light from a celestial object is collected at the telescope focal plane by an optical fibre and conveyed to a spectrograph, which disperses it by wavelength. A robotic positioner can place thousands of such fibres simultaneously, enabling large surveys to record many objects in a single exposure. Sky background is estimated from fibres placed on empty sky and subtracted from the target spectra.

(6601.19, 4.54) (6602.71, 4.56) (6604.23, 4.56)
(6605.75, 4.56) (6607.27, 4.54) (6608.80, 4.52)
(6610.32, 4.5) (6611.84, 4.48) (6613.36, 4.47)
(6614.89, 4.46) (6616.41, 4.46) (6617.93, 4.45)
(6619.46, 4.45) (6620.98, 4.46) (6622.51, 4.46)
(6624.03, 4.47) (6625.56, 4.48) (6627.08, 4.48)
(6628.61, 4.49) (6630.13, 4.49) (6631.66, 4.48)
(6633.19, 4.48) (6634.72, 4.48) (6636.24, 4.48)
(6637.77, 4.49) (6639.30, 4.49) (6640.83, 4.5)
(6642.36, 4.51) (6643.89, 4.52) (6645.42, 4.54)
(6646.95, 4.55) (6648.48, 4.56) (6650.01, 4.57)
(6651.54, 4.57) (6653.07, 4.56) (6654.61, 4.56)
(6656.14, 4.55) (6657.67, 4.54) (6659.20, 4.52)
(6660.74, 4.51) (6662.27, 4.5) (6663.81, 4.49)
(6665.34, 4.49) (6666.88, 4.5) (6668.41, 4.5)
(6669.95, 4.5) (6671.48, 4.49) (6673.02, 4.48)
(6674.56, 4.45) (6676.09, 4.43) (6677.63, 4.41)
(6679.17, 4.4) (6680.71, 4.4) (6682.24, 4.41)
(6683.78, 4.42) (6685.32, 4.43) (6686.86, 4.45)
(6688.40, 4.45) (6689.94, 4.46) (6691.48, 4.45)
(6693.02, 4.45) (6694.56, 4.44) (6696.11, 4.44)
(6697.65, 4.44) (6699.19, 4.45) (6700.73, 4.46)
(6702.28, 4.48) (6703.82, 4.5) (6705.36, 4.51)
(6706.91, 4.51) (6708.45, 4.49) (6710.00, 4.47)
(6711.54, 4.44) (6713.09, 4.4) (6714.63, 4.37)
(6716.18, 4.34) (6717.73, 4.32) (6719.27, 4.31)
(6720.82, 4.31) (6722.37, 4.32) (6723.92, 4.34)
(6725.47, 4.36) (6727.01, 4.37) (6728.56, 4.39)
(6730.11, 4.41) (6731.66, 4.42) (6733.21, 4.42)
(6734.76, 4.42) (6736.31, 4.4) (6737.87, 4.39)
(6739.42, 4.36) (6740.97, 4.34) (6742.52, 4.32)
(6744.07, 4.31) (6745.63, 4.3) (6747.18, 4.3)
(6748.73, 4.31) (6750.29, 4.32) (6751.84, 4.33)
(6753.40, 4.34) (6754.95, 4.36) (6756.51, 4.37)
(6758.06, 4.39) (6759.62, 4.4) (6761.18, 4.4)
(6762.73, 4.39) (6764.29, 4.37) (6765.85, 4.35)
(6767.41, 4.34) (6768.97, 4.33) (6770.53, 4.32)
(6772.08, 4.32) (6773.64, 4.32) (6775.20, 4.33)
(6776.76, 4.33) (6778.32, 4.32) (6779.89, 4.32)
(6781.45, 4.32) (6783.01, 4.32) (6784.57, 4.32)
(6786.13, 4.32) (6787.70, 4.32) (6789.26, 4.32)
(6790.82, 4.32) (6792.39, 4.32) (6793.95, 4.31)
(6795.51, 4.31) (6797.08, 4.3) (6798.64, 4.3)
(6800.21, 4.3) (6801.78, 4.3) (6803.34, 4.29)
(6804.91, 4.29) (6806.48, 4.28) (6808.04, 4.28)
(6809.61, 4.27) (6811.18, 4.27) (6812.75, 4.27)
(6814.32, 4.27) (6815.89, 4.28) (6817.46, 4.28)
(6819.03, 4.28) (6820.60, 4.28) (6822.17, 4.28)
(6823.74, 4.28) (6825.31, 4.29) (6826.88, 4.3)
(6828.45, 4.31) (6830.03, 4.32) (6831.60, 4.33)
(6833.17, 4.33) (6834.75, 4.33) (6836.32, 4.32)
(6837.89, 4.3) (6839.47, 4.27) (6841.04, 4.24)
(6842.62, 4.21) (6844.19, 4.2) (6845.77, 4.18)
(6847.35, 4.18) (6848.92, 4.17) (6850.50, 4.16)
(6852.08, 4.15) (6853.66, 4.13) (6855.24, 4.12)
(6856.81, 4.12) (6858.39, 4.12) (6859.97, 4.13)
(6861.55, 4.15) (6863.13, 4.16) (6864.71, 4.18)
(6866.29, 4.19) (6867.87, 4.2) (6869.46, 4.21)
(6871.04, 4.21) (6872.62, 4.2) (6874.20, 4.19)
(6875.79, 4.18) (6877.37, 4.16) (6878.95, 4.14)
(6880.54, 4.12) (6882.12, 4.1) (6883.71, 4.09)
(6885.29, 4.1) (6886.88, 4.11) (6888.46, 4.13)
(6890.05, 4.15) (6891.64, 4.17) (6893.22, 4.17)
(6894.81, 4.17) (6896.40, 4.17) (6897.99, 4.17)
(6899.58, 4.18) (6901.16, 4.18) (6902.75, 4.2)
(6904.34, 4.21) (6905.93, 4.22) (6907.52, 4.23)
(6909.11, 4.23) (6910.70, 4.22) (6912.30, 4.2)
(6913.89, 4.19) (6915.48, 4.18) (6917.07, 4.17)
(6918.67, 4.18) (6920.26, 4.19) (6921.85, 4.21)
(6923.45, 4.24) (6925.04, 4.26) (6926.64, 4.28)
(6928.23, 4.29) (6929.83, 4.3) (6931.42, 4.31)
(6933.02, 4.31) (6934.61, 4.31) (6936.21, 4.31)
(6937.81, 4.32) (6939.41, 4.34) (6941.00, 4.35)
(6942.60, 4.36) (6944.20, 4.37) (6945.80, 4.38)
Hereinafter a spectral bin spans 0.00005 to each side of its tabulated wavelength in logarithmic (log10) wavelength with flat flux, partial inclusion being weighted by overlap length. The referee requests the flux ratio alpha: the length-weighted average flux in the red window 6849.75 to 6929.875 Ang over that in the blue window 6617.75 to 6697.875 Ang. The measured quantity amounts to 0.93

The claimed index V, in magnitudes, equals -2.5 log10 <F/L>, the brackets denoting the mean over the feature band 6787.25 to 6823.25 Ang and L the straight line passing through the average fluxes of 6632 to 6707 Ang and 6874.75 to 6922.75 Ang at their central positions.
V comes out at 0.00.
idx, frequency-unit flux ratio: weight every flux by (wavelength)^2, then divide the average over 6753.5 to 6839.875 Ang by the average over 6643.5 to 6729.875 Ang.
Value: 1.0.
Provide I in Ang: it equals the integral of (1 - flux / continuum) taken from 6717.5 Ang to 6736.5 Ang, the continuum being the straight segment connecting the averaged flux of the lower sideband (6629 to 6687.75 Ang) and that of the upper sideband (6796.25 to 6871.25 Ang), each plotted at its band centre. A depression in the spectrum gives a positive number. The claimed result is 0.1 Ang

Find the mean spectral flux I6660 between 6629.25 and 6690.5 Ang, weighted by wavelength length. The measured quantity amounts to 4.49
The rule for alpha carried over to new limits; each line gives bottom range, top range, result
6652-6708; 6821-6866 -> 0.94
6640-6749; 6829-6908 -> 0.94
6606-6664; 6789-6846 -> 0.95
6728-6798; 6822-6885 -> 0.97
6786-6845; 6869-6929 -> 0.98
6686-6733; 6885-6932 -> 0.95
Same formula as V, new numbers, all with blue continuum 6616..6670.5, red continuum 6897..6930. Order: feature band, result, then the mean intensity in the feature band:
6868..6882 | 0.021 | 4.17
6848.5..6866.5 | 0.033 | 4.15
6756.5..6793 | 0.006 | 4.34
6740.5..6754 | 0.019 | 4.32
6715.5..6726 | 0.024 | 4.33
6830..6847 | 0.006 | 4.27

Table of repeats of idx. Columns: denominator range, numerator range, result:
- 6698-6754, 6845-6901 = 0.99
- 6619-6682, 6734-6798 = 1.00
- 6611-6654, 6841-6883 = 0.99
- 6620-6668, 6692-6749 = 1.00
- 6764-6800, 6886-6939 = 1.01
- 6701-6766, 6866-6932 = 1.00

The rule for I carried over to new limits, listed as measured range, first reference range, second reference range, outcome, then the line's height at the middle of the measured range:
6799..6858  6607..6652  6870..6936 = 0.3 Ang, 4.28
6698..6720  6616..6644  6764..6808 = -0.2 Ang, 4.4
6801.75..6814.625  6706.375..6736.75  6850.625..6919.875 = 0.0 Ang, 4.27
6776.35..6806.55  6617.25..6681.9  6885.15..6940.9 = 0.2 Ang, 4.35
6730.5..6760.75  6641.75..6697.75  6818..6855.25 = 0.1 Ang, 4.38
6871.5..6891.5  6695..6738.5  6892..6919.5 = 0.4 Ang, 4.22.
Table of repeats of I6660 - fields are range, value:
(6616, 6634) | 4.47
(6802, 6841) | 4.29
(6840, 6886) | 4.16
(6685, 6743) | 4.41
